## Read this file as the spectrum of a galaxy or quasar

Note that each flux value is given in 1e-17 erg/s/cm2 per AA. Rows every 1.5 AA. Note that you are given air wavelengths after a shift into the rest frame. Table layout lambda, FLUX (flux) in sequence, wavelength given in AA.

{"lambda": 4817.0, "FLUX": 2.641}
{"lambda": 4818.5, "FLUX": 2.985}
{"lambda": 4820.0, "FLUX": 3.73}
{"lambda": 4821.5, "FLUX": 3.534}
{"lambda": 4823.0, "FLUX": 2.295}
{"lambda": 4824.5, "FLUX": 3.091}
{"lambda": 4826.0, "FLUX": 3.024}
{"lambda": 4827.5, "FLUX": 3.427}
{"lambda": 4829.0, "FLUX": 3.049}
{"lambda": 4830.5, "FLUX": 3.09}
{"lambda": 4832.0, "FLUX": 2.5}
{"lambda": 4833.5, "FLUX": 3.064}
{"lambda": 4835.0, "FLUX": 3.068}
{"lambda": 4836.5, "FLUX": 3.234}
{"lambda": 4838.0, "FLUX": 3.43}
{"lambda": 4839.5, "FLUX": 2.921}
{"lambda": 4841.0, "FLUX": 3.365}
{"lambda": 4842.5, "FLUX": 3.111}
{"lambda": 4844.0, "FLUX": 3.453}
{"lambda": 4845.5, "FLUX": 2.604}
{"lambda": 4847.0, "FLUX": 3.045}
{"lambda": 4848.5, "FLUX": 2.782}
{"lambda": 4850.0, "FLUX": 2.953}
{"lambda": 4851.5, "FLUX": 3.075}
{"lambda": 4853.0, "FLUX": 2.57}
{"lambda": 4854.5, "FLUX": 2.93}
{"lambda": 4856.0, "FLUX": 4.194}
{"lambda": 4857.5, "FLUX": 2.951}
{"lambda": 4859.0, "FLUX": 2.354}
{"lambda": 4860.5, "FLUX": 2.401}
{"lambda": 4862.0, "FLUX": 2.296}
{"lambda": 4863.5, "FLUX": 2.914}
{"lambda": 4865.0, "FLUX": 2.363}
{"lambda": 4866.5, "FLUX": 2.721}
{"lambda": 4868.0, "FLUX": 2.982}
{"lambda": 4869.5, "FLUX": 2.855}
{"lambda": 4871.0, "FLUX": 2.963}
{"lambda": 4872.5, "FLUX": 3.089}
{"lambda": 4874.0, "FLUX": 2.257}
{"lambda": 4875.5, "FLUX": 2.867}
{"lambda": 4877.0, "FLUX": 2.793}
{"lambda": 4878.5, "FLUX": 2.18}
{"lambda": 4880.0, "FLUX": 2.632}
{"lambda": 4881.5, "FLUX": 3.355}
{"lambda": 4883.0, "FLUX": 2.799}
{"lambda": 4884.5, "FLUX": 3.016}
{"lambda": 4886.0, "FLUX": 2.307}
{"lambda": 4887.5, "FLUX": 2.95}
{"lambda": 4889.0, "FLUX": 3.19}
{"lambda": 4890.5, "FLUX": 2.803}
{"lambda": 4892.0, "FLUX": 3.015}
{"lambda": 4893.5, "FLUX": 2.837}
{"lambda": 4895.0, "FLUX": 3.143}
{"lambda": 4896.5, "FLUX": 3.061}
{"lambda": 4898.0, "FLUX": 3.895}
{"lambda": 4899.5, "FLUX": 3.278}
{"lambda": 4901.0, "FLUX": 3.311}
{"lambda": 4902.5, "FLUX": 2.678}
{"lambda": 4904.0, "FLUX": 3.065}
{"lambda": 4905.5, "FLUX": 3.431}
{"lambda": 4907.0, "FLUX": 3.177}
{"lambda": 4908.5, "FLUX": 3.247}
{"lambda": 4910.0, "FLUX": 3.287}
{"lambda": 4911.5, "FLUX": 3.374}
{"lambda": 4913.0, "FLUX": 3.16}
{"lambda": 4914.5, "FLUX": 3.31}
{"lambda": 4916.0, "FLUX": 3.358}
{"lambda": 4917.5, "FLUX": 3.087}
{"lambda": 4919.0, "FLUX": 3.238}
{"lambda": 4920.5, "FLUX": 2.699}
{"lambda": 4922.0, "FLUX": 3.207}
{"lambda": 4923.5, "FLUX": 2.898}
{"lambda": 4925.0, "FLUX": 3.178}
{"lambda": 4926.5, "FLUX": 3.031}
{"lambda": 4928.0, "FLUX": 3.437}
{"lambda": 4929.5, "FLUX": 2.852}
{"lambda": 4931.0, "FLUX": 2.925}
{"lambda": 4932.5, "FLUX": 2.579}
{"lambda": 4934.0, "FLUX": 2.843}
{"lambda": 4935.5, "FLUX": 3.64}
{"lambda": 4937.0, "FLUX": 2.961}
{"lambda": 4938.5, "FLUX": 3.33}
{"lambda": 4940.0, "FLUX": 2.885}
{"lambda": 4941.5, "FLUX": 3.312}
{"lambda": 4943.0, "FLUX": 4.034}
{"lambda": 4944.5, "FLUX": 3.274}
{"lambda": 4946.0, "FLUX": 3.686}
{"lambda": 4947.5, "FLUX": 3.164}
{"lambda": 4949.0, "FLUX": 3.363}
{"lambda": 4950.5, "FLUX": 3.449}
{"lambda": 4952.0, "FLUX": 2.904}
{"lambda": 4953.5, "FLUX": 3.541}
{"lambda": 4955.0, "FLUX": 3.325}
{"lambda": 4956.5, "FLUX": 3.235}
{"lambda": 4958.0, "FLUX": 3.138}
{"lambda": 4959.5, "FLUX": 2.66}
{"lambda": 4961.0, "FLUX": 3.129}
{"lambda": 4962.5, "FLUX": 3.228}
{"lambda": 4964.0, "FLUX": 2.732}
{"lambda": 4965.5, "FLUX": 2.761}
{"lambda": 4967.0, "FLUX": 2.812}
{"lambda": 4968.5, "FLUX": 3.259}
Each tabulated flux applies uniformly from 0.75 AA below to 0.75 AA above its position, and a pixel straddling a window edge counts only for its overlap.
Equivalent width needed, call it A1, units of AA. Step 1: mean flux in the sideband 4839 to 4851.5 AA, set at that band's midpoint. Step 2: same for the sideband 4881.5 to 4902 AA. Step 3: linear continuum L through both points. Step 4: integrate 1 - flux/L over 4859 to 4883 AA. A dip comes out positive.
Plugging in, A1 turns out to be 2.7 AA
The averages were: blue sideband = 3.03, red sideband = 3.05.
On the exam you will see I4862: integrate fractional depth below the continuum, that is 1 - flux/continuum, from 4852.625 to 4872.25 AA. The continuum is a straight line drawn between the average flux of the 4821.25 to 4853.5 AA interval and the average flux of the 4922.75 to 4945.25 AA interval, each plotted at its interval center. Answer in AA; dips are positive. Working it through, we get 1.5 AA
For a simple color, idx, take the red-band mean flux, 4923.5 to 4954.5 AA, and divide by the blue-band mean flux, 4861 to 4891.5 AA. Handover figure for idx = 1.16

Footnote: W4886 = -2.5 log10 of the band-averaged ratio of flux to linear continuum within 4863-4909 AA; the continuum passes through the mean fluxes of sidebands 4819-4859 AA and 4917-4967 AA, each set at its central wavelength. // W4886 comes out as 0.06 mag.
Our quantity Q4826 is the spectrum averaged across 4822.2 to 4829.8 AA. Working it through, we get 2.98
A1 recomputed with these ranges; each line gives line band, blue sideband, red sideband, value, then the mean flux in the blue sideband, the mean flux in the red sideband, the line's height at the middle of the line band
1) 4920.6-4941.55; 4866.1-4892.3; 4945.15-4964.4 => 0.2 AA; 2.82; 3.21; 3.08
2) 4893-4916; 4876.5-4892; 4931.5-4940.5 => -2.6 AA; 2.81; 3.04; 2.9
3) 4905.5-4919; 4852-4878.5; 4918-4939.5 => -1.2 AA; 2.78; 3.06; 2.98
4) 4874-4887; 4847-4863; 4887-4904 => 1.3 AA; 2.86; 3.11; 3.02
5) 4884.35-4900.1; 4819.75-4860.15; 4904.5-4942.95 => 0.4 AA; 3.05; 3.15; 3.12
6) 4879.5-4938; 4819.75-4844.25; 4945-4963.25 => 2.0 AA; 3.12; 3.24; 3.19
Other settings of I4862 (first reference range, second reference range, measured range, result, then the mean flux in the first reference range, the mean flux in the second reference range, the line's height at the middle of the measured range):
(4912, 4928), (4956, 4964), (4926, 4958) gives -1.5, 3.14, 3.04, 3.08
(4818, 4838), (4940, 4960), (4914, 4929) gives 0.6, 3.1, 3.31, 3.26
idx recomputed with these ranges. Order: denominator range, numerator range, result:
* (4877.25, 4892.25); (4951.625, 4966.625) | 1.09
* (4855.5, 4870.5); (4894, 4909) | 1.16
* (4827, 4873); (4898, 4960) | 1.08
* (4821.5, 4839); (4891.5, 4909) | 1.04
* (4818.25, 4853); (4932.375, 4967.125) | 1.04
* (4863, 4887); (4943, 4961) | 1.19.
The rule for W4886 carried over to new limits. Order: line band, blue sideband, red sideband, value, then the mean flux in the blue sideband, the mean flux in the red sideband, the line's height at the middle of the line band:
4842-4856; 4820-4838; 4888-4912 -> 0.03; 3.08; 3.17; 3.11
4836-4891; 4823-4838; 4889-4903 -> 0.07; 3.04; 3.13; 3.08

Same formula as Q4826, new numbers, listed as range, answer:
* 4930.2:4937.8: 2.99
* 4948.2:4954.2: 3.31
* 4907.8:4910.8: 3.27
